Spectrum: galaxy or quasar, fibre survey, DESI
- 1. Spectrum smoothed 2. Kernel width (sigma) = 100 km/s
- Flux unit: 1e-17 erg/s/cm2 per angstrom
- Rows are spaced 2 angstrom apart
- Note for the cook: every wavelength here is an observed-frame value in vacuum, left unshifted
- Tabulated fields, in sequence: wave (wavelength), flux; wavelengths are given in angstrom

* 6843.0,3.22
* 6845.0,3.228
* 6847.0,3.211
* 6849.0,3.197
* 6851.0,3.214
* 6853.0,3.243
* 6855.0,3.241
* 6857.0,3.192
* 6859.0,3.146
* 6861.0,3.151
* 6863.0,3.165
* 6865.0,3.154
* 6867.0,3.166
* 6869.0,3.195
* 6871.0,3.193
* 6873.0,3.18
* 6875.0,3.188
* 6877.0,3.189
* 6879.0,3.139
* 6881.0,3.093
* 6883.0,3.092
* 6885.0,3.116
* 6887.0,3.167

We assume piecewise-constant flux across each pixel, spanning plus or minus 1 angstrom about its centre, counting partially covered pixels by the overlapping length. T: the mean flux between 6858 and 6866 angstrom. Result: 3.15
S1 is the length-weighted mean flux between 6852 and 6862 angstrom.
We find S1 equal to 3.19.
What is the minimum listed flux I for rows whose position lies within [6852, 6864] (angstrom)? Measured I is 3.146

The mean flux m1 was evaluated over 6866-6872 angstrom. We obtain 3.18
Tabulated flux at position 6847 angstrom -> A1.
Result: 3.211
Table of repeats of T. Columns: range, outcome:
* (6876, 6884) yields 3.13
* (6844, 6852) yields 3.21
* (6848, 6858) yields 3.22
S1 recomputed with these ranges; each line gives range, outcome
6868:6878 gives 3.19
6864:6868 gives 3.16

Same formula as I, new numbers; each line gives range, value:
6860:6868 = 3.151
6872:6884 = 3.092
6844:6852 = 3.197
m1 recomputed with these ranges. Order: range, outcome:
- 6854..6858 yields 3.22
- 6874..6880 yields 3.17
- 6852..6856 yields 3.24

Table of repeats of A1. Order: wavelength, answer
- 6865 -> 3.154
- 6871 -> 3.193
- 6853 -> 3.243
